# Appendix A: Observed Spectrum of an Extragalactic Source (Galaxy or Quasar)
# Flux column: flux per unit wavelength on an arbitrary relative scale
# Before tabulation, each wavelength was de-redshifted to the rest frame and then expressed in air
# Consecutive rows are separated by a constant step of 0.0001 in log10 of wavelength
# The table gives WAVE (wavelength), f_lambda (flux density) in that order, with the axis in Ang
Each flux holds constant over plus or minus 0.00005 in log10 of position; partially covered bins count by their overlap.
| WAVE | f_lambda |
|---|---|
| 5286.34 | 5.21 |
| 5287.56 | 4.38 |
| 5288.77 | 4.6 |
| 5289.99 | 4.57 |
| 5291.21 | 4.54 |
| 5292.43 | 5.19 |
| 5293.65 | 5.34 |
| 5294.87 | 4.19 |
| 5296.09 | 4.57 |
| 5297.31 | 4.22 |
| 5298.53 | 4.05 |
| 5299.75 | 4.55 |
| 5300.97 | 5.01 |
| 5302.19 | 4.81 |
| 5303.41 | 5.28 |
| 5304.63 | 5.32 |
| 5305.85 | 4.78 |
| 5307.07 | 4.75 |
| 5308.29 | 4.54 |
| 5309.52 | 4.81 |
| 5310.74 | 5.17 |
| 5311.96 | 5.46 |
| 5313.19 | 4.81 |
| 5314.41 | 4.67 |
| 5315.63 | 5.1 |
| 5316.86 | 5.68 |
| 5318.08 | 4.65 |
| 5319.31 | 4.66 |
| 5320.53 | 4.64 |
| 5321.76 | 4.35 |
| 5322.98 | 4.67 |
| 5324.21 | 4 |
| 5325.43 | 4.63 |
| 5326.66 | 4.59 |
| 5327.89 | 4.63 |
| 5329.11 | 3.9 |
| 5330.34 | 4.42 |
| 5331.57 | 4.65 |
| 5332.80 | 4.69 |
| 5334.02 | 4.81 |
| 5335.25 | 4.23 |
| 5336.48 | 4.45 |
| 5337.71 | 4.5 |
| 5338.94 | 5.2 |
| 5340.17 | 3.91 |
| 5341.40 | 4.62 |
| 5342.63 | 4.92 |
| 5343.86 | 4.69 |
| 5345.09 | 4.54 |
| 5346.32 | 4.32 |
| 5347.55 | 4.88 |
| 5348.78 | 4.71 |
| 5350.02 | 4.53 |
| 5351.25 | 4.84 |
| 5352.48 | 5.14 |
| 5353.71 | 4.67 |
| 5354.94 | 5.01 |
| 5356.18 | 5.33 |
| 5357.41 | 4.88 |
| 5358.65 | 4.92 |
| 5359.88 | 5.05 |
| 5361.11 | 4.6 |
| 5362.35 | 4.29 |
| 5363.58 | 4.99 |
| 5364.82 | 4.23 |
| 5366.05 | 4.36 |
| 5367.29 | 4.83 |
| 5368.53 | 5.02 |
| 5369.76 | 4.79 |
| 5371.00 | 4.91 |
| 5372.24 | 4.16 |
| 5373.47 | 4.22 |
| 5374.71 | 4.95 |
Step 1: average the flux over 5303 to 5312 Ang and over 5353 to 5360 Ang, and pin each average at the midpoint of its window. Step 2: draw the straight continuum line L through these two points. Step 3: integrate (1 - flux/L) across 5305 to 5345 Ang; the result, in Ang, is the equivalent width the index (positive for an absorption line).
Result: 2.4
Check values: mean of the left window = 4.98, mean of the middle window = 4.68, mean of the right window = 4.97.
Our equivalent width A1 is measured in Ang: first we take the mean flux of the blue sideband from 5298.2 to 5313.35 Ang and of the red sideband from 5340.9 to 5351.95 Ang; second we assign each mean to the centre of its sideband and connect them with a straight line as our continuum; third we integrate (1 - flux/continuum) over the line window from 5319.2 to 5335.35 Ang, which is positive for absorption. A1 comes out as 0.96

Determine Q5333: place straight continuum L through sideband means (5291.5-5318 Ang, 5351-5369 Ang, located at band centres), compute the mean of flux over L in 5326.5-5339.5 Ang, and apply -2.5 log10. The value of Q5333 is 0.07 mag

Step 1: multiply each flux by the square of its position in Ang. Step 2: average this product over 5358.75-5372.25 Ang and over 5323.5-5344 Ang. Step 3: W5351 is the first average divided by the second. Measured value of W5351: 1.1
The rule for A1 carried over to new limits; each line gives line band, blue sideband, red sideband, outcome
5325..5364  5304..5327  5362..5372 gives 0.5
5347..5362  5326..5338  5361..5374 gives -1.1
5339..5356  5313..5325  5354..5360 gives 0.8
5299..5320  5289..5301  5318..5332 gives -1.8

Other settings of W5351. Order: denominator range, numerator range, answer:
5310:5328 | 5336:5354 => 0.98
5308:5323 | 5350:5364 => 1.01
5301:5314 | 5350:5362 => 1.00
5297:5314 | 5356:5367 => 1.00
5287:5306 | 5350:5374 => 1.03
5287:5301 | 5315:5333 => 1.02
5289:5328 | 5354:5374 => 1.01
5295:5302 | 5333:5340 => 1.04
